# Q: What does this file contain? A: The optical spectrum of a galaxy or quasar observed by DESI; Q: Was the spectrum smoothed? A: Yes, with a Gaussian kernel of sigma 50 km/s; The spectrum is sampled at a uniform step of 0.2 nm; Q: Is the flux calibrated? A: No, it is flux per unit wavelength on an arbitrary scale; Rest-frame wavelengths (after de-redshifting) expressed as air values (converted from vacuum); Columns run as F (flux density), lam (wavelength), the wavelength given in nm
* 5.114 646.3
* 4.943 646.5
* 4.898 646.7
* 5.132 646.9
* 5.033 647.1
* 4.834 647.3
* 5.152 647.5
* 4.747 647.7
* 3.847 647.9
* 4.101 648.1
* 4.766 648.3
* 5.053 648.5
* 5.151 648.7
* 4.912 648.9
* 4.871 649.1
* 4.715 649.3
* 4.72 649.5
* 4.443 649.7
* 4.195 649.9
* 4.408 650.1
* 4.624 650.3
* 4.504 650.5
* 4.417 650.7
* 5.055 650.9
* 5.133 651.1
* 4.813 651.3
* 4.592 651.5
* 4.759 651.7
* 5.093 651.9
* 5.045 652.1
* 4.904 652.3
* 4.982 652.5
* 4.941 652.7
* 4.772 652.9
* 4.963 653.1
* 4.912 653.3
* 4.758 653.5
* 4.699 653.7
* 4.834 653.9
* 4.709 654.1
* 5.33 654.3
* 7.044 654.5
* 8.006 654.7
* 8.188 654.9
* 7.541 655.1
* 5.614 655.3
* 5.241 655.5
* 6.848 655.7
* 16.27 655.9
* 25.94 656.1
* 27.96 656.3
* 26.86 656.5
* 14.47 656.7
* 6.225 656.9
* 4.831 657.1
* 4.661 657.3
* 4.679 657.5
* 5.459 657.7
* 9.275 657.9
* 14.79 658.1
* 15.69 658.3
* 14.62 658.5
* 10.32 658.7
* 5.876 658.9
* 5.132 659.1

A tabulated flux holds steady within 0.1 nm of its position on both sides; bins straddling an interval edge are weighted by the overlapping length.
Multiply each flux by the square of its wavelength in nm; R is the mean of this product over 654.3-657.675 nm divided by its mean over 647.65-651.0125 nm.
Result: 2.4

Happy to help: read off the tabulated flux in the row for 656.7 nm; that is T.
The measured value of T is 14.47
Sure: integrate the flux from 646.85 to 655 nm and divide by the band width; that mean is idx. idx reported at 5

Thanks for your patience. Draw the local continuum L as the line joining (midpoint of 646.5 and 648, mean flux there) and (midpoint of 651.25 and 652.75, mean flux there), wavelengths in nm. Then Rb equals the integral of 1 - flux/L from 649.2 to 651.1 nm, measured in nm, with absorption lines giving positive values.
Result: 0.10 nm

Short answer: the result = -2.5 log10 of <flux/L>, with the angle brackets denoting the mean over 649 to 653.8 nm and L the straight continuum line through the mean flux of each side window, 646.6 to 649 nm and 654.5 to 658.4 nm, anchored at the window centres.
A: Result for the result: 0.48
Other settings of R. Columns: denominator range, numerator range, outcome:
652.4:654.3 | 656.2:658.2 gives 2.48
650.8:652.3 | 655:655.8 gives 1.30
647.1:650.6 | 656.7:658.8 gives 2.05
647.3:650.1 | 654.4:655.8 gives 1.51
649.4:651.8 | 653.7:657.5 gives 2.25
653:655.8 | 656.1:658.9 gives 2.14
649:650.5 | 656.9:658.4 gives 1.87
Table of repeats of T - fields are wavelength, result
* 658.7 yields 10.32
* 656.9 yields 6.225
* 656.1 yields 25.94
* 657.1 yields 4.831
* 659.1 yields 5.132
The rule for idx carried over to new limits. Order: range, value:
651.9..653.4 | 4.94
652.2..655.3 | 5.64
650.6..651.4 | 4.85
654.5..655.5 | 7.1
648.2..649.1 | 4.96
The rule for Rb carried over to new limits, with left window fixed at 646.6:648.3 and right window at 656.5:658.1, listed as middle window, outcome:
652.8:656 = 0.500 nm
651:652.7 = 0.422 nm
